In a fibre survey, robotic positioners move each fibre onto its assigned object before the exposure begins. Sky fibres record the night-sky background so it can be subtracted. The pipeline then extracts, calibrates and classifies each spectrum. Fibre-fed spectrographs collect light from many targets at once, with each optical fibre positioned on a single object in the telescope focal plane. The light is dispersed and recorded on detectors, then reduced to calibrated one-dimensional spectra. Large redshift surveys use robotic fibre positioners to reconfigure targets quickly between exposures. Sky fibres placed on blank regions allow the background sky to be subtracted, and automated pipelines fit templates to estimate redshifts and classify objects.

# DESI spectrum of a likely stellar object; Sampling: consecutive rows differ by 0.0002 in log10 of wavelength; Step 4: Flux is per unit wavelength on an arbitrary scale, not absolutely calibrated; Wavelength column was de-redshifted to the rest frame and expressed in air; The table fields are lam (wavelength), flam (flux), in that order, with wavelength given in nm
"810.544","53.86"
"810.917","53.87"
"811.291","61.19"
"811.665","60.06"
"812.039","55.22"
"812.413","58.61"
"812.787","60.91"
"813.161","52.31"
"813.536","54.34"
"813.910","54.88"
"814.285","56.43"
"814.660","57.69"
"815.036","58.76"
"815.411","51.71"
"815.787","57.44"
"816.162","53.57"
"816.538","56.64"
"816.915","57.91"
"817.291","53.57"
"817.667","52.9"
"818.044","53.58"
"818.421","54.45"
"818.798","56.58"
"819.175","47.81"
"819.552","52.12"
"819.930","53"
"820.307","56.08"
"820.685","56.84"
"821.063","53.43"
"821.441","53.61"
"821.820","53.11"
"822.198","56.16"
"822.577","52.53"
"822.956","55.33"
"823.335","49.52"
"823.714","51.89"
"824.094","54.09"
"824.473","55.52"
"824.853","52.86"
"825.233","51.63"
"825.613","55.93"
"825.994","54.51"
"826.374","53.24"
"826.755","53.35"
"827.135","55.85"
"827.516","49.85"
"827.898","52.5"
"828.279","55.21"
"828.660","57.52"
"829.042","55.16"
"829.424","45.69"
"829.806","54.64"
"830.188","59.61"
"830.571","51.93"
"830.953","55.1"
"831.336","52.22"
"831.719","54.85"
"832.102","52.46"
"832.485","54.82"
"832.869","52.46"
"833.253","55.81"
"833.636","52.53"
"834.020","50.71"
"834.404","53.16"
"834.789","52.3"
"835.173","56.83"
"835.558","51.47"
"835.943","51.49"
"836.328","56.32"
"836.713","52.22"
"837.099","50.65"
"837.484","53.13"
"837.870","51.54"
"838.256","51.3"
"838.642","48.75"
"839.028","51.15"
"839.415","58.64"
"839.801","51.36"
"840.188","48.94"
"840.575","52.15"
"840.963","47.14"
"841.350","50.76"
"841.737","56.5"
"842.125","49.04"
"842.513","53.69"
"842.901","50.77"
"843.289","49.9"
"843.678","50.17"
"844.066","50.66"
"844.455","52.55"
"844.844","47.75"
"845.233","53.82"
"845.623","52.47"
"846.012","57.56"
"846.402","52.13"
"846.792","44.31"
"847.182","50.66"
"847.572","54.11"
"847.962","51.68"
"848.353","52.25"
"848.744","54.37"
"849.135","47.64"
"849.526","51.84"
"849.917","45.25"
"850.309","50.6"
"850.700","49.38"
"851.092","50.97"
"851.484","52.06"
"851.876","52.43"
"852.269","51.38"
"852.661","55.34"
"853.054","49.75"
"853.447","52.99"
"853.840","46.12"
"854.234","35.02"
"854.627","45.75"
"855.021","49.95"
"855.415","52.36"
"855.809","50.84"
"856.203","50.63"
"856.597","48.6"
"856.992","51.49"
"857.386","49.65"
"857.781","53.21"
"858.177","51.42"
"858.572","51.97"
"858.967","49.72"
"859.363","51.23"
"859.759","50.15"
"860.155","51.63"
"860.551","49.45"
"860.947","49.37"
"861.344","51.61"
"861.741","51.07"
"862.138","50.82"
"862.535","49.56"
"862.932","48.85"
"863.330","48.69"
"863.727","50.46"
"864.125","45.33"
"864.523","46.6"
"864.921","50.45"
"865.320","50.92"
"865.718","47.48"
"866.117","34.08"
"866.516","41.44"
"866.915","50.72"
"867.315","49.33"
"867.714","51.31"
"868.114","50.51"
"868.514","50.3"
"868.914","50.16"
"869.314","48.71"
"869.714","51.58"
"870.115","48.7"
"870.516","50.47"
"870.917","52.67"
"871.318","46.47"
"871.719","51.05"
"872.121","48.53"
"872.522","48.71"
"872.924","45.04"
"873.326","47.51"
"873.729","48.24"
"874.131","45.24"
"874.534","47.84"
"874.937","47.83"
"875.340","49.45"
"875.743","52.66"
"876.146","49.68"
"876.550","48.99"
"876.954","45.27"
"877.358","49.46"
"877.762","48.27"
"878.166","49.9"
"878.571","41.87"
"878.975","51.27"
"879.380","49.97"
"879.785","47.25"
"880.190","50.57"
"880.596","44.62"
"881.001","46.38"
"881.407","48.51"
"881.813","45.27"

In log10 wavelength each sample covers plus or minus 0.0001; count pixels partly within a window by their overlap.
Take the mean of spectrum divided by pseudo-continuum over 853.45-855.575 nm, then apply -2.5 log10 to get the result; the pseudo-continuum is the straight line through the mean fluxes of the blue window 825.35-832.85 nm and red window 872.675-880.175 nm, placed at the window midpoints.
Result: 0.10 mag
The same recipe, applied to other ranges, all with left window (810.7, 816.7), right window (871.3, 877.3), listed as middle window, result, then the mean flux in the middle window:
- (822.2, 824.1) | 0.05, 52.9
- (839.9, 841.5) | 0.06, 49.8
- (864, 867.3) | 0.08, 46.1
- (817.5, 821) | 0.04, 53.7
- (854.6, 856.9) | 0.02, 50.1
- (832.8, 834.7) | 0.02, 52.9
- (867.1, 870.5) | -0.02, 50.1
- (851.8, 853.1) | -0.03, 52.5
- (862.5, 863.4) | 0.02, 49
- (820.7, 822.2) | 0.03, 54.1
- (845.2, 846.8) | -0.01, 52.8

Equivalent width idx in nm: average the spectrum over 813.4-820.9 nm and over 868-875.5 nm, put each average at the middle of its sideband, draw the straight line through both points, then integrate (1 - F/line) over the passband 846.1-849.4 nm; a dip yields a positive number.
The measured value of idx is 0.02 nm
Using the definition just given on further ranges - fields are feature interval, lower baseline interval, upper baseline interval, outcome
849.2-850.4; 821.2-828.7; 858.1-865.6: 0.05 nm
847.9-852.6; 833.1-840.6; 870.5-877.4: 0.01 nm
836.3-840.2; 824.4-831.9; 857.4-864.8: 0.04 nm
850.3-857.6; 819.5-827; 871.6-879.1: 0.11 nm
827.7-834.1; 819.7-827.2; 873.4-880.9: -0.08 nm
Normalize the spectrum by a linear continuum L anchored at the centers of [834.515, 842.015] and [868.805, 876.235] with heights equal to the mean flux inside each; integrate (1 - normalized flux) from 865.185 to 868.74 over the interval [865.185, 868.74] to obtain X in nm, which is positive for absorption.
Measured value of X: 0.16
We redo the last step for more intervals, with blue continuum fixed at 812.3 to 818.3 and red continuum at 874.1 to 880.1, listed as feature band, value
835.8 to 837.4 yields 0.013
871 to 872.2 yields 0.000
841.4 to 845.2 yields 0.078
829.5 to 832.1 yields -0.015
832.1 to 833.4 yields -0.010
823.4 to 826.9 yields 0.063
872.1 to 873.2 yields 0.039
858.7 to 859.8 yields 0.001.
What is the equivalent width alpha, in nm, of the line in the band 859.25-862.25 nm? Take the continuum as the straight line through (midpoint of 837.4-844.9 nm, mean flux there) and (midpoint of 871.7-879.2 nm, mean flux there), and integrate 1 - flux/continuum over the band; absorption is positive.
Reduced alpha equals -0.07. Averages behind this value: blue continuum 51.3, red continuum 48.2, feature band 50.6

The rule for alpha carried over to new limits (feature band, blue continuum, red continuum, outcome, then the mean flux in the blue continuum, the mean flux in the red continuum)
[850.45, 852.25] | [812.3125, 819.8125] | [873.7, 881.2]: 0.00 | 55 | 48.1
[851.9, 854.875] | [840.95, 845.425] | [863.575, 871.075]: 0.10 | 51.2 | 48.4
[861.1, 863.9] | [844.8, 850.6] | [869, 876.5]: -0.02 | 51.2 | 48.9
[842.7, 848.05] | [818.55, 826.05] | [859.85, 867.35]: -0.07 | 53.6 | 48.3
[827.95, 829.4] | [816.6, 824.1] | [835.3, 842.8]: -0.04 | 53.8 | 51.9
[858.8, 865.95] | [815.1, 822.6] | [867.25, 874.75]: 0.05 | 54.3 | 49.1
